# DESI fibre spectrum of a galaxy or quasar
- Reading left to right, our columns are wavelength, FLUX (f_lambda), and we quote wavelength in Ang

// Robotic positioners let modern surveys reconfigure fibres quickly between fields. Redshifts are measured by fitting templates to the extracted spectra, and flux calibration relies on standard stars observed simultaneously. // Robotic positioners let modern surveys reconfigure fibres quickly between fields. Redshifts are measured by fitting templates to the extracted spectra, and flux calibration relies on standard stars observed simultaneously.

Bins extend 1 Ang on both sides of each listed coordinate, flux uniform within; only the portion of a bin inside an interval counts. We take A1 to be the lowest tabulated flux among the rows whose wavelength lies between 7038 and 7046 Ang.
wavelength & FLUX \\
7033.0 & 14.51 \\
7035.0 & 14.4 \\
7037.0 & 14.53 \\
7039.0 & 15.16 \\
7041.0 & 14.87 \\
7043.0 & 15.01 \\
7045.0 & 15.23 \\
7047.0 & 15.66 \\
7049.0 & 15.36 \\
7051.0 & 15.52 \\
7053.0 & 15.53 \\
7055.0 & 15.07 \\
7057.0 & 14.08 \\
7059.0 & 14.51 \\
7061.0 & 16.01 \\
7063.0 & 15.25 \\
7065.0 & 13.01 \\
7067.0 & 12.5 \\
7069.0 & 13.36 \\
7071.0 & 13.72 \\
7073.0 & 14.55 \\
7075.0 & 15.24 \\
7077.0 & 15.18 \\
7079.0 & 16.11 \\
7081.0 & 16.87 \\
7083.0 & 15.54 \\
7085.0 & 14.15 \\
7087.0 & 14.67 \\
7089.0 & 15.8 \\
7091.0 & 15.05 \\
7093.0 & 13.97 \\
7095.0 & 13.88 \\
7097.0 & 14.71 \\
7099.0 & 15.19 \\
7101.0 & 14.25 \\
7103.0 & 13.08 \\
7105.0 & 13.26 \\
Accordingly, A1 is 14.87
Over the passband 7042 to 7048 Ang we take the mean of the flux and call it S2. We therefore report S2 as 15.3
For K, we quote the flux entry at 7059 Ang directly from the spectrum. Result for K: 14.51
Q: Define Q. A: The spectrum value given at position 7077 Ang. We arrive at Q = 15.18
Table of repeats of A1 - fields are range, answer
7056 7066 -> 13.01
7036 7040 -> 14.53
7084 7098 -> 13.88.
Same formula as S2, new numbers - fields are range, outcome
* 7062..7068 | 13.6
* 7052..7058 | 14.9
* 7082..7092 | 15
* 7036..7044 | 14.9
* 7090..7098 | 14.4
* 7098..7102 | 14.7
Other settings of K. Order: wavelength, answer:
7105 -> 13.26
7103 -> 13.08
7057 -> 14.08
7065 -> 13.01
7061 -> 16.01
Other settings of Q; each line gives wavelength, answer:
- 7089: 15.8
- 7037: 14.53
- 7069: 13.36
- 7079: 16.11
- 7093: 13.97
